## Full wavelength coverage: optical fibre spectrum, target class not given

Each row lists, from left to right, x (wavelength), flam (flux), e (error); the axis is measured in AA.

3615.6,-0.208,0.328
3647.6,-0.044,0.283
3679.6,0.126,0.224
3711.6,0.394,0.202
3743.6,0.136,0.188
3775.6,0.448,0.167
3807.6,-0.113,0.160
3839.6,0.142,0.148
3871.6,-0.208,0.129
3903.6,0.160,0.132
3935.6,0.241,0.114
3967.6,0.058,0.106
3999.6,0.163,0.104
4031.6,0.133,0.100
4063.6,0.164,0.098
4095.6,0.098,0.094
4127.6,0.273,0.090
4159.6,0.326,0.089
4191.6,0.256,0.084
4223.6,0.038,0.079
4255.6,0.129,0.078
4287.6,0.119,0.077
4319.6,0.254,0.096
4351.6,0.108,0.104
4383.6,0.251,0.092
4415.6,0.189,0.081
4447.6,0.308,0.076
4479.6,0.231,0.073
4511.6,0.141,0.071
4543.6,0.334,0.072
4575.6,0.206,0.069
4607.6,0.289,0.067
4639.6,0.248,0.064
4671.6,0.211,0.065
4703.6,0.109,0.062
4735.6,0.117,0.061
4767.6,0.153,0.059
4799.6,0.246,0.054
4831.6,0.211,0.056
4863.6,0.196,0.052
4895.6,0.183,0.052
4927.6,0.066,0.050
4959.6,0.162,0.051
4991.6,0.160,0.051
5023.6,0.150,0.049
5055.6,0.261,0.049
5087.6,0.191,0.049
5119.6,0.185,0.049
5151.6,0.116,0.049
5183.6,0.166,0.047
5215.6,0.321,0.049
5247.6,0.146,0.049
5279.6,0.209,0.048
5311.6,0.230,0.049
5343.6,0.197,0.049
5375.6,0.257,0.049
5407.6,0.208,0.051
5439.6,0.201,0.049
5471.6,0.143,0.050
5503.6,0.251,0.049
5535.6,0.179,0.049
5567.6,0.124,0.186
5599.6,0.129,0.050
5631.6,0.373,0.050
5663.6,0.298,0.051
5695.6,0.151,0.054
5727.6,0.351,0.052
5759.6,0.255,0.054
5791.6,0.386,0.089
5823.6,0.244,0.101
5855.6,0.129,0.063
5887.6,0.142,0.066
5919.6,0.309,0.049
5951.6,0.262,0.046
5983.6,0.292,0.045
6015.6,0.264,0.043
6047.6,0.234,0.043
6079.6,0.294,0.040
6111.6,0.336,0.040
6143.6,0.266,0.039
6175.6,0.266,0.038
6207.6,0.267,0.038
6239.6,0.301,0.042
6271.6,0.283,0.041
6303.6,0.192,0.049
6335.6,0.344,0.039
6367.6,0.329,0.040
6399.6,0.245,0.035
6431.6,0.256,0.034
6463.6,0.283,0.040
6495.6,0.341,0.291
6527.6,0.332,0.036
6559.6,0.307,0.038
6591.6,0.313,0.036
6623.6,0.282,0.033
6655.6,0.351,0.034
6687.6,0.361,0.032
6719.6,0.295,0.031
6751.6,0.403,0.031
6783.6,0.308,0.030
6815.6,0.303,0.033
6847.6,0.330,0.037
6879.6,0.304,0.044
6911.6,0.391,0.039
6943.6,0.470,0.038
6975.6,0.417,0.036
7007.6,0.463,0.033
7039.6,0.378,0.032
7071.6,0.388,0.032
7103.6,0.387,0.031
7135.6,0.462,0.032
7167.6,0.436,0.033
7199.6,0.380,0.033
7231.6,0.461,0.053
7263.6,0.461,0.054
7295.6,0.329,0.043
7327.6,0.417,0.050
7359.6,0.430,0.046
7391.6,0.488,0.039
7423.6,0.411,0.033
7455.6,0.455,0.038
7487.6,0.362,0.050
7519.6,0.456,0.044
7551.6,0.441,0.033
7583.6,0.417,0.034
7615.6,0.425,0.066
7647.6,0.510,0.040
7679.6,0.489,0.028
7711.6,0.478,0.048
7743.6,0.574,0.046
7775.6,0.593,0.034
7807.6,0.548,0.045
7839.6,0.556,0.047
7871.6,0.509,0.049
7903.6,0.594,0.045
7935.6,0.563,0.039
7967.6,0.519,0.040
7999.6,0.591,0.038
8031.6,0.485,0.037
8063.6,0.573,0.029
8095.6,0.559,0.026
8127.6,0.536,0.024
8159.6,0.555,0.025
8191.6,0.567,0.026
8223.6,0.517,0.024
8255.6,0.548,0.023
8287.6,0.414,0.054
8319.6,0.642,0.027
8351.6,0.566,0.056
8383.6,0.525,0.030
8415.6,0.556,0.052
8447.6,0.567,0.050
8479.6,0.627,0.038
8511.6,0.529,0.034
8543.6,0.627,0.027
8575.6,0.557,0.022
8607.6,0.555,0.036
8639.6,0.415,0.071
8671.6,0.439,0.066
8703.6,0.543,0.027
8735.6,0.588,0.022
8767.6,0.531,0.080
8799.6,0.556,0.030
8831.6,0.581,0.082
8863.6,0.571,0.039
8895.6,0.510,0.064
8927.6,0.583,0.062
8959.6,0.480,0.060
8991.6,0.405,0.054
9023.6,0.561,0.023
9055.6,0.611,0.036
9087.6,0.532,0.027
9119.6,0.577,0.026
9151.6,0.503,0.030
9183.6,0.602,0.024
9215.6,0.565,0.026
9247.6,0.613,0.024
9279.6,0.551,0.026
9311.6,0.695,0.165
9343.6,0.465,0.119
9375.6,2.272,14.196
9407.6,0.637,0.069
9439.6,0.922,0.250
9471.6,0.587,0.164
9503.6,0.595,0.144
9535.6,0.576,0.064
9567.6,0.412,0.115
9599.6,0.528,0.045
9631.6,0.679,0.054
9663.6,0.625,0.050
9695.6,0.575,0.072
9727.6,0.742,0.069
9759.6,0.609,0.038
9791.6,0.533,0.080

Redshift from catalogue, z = 0.727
